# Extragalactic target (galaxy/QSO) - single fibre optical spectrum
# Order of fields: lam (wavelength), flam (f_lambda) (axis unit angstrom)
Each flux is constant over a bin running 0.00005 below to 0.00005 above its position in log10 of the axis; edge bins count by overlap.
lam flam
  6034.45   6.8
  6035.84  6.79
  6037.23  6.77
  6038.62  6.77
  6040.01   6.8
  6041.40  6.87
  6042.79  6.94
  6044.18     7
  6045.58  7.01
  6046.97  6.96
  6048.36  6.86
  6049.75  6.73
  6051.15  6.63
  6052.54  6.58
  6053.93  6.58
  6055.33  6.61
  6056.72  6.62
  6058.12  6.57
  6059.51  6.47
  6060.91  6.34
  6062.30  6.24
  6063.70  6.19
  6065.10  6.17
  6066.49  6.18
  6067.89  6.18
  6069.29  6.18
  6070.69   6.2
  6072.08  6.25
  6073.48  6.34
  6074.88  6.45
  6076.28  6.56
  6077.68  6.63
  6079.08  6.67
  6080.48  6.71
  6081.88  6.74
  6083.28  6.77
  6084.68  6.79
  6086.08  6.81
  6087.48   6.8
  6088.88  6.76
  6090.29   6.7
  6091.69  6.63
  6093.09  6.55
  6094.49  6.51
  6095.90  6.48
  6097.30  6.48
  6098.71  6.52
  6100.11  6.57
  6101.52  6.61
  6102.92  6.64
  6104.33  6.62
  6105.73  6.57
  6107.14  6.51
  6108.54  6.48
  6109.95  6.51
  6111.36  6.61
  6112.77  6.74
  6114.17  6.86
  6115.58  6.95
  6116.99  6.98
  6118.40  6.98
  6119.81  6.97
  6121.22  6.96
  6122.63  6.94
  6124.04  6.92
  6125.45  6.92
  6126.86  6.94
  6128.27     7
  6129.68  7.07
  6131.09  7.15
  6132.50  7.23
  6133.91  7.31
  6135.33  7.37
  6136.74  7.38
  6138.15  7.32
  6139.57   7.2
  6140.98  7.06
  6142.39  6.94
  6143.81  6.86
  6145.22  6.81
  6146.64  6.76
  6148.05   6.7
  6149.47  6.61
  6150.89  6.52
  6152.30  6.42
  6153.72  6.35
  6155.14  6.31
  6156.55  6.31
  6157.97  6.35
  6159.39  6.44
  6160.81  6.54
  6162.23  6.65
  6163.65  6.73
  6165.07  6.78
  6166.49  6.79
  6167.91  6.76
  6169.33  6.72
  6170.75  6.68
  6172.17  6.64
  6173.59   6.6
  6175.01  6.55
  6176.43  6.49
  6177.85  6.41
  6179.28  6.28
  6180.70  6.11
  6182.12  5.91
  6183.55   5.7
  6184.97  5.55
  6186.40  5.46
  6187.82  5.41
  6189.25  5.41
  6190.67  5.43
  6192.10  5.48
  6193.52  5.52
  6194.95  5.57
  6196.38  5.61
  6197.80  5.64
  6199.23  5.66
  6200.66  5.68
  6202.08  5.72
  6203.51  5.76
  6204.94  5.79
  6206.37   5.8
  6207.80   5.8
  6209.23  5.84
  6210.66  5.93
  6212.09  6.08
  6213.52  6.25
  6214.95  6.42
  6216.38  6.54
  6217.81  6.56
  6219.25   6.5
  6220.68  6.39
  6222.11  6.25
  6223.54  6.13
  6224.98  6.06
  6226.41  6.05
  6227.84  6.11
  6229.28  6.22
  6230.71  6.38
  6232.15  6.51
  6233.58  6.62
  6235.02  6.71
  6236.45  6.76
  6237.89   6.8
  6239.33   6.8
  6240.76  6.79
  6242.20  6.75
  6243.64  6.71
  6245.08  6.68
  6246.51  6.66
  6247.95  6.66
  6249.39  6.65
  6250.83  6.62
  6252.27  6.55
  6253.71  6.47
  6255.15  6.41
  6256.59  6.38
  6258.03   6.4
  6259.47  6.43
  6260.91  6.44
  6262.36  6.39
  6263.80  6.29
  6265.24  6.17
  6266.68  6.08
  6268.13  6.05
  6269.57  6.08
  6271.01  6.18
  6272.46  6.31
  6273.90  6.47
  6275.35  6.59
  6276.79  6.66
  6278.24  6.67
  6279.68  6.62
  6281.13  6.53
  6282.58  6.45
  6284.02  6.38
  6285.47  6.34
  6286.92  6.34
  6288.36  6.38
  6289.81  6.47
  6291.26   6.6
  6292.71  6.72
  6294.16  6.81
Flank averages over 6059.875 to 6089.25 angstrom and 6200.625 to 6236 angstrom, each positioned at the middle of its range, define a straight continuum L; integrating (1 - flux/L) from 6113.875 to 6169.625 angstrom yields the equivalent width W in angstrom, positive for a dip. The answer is -4.5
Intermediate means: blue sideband 6.47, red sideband 6.18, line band 6.85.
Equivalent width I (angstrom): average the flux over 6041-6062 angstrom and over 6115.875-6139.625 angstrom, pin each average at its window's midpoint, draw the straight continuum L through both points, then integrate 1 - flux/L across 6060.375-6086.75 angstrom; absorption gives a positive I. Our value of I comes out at 1.5 angstrom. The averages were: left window 6.71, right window 7.09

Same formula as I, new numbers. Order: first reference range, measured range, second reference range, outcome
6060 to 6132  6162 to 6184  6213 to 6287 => 0.2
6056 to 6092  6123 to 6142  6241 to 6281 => -1.9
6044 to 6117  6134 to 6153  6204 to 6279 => -1.3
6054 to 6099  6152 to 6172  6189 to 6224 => -1.5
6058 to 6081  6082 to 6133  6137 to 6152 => -1.0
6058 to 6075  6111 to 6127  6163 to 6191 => -1.7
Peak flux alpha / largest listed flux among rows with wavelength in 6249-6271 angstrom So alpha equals 6.65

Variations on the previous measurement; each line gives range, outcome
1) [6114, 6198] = 7.38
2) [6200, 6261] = 6.8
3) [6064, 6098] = 6.81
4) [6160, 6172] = 6.79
